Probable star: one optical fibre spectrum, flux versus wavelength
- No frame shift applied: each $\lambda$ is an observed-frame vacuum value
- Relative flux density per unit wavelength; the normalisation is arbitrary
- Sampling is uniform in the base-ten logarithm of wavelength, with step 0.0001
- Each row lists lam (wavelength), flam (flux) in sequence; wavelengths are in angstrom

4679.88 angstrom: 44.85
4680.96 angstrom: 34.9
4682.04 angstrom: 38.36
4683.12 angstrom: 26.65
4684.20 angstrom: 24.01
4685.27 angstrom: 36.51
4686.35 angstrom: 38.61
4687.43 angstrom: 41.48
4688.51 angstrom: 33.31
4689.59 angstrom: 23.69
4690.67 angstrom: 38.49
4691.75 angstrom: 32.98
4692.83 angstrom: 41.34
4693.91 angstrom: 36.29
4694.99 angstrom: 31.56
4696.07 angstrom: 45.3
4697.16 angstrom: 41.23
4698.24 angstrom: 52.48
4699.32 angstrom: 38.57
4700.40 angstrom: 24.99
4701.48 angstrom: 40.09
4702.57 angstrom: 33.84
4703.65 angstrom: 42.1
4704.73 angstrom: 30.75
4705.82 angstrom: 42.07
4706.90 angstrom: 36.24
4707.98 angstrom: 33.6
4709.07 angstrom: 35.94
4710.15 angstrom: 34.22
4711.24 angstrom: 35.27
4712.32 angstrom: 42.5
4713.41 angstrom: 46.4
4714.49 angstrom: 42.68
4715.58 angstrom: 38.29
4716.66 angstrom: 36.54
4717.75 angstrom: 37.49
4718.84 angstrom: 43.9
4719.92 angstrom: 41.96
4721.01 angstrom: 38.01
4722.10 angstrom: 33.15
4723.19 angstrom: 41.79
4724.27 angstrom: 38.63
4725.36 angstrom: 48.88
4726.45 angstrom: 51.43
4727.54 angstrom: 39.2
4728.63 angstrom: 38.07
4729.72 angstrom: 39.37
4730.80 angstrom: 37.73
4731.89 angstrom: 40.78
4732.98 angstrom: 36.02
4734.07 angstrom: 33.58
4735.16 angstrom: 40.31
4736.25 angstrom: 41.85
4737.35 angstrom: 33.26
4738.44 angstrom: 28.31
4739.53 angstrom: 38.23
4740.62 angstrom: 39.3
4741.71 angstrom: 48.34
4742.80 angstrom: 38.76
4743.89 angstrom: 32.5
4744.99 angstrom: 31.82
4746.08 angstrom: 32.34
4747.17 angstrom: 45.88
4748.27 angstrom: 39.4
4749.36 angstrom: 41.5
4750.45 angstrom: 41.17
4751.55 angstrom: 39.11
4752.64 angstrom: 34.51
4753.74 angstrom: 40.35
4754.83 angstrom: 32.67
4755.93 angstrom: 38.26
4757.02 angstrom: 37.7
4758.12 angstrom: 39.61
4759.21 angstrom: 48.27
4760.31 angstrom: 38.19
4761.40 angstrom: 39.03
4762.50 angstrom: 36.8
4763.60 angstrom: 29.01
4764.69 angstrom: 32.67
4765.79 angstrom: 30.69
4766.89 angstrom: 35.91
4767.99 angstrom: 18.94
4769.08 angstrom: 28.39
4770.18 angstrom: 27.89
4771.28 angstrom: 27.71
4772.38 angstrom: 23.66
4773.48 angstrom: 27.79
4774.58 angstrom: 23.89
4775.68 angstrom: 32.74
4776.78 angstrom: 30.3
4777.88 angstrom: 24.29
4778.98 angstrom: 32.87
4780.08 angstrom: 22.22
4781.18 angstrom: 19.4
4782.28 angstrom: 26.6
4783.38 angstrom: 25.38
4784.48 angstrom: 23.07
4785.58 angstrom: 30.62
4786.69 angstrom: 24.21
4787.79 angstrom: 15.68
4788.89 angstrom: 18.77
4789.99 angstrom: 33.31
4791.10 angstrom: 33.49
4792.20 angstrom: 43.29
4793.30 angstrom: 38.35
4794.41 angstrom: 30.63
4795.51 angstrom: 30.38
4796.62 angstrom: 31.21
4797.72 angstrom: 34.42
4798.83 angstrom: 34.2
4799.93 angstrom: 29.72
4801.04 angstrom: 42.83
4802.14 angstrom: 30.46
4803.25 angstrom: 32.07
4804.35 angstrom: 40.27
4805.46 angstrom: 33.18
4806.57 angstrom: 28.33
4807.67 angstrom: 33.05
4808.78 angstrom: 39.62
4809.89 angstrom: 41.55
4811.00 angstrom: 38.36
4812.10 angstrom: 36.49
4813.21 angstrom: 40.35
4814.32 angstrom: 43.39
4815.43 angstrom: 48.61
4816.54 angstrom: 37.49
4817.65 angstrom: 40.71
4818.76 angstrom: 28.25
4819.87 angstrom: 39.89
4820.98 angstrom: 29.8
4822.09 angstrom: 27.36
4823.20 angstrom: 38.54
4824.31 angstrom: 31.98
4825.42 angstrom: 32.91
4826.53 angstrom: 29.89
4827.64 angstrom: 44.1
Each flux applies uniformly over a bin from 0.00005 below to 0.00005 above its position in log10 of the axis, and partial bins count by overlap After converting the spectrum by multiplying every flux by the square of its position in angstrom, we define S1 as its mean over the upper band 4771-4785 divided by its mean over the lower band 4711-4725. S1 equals 0.67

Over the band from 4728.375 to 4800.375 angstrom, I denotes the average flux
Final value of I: 33.2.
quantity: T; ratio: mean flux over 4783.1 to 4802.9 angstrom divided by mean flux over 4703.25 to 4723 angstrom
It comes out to 0.8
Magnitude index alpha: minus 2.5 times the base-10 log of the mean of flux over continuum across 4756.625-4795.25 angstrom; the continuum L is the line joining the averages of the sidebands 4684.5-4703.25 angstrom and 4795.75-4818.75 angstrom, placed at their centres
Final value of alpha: 0.217 mag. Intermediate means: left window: 37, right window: 36.5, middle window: 30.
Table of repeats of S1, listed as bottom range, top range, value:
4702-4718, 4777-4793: 0.73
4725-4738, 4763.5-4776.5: 0.72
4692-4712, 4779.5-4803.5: 0.82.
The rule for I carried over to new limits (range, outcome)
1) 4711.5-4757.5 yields 39.1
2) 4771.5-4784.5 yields 26.2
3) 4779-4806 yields 30.2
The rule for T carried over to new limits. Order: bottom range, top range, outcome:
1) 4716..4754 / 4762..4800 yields 0.74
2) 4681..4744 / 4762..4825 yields 0.84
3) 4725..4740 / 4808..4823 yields 0.97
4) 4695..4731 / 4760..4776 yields 0.76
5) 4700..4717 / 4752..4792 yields 0.81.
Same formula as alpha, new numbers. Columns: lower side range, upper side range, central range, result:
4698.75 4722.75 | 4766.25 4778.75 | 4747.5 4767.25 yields -0.24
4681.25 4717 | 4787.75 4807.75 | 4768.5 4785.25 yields 0.26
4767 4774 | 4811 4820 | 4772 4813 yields 0.07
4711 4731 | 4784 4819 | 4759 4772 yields 0.15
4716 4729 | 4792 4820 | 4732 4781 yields 0.14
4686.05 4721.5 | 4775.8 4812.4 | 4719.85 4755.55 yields -0.10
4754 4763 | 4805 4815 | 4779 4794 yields 0.35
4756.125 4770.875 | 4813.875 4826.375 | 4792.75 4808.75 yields 0.05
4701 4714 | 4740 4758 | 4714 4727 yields -0.08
